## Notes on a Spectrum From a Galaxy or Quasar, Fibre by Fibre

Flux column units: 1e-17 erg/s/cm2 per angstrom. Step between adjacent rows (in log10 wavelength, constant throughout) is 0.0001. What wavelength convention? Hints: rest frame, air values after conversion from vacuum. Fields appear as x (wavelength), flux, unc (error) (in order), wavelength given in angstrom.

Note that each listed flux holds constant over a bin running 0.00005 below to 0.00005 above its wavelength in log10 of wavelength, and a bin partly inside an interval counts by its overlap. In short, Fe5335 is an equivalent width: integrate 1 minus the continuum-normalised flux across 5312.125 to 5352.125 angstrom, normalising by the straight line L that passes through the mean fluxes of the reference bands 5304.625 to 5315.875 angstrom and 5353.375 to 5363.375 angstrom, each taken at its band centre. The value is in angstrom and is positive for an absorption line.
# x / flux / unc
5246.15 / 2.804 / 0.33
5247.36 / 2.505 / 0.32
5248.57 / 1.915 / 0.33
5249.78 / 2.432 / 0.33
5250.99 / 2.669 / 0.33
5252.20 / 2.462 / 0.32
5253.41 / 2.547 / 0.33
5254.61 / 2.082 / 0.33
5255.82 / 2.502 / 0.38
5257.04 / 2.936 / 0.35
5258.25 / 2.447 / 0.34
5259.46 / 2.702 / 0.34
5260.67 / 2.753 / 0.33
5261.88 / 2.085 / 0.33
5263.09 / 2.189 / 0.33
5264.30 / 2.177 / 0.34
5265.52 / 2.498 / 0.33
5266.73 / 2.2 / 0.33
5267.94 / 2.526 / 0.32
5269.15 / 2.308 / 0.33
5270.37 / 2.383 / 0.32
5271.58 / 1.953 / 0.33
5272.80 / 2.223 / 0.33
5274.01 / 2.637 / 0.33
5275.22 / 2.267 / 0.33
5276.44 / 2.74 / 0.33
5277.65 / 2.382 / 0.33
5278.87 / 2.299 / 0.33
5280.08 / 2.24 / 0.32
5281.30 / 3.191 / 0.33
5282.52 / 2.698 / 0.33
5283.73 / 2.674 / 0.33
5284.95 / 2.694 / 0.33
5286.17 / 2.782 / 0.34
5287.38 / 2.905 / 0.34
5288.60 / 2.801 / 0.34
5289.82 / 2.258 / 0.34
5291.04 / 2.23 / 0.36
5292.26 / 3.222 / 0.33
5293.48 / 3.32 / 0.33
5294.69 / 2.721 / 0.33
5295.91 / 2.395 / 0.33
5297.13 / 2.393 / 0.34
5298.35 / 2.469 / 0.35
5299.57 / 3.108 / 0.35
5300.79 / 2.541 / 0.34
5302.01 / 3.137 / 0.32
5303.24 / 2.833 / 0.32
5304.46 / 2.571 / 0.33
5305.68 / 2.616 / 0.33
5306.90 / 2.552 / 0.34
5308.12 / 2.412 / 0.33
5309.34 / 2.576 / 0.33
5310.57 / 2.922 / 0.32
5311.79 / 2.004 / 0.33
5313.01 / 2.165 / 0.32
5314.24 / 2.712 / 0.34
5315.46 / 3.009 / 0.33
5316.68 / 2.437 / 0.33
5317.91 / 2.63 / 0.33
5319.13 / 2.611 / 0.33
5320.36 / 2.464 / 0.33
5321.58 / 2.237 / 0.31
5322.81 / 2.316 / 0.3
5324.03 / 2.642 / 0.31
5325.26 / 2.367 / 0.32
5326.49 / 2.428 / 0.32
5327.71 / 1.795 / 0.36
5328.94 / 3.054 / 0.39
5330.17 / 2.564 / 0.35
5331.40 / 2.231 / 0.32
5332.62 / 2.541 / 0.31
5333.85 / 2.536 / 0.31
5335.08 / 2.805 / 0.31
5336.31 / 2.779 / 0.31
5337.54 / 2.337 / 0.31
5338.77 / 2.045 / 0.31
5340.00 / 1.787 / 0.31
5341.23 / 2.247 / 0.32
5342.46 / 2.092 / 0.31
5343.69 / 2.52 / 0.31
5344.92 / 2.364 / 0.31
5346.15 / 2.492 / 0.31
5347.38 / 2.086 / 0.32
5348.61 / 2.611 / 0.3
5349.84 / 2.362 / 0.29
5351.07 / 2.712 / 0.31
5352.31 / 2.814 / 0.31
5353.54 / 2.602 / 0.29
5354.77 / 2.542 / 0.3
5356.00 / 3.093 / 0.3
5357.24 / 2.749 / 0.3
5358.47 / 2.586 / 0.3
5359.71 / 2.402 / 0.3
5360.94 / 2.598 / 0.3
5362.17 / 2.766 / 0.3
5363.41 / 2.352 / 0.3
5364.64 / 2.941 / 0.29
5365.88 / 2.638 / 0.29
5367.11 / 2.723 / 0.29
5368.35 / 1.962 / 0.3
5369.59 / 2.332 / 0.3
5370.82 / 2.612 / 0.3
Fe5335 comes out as 2.4 angstrom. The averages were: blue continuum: 2.55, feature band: 2.44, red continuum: 2.65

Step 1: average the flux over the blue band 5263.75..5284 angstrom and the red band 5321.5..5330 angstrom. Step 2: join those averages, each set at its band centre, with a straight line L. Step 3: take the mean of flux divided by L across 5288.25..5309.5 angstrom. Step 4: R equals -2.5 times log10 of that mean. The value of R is -0.11 mag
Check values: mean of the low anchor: 2.43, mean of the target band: 2.68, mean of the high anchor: 2.42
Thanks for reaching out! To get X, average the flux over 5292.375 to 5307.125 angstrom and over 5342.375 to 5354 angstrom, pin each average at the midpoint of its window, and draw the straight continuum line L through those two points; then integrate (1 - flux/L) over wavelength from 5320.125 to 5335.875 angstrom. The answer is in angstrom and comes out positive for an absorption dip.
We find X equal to 0.8 angstrom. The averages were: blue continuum 2.74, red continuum 2.48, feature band 2.46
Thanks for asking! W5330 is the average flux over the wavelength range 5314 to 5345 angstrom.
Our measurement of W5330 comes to 2.44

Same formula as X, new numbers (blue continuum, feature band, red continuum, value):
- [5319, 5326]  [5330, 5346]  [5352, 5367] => 1.0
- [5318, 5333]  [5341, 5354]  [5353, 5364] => 0.6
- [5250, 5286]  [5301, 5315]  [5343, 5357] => -0.4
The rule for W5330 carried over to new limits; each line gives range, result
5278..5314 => 2.64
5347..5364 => 2.6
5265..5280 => 2.36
